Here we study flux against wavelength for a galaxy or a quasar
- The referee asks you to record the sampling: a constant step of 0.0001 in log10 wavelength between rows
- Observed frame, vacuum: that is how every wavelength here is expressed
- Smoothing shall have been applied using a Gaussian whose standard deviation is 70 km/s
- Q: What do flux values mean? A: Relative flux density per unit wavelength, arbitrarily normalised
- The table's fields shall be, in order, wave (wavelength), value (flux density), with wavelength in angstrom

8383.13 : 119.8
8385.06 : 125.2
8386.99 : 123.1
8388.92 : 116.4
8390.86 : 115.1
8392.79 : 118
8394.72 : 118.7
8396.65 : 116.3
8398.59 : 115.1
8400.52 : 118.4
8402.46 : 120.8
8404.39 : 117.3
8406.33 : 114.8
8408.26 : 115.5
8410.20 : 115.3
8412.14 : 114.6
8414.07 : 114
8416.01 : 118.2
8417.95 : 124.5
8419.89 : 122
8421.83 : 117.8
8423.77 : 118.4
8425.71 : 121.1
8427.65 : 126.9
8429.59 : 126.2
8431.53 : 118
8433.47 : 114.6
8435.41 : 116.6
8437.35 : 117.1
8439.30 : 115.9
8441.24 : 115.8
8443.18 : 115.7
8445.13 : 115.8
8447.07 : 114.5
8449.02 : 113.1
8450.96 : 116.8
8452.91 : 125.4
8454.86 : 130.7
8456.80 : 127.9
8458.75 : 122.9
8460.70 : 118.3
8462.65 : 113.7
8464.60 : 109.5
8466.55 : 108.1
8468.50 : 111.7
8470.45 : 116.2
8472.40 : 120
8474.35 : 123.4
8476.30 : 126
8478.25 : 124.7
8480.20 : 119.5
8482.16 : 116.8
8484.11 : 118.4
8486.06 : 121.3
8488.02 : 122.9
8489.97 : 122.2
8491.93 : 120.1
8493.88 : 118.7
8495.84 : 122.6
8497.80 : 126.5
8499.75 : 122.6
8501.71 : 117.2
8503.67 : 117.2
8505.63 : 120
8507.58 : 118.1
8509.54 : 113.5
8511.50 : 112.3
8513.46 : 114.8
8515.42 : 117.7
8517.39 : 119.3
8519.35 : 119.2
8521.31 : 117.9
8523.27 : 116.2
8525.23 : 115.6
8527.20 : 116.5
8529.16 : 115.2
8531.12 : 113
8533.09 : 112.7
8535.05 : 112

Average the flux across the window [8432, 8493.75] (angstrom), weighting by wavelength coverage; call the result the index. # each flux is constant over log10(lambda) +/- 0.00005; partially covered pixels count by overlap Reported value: 119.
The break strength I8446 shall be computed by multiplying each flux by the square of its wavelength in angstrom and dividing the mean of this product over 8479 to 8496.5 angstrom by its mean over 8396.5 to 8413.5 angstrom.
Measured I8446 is 1.05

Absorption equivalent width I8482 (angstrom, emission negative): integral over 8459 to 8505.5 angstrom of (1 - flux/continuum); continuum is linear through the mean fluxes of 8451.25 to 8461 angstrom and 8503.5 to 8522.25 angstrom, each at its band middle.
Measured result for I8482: 0.8 angstrom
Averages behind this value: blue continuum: 125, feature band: 119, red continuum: 117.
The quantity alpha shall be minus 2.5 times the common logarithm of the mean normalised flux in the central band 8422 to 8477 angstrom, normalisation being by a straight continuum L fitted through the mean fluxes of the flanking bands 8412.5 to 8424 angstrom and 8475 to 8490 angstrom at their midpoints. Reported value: 0.015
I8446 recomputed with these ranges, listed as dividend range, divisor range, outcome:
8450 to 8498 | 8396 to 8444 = 1.03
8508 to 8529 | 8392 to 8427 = 1.01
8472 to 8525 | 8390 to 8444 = 1.03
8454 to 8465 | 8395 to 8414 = 1.05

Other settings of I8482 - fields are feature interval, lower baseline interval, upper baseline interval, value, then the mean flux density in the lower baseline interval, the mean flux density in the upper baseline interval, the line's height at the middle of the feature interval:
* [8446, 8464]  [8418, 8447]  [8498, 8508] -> -0.2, 119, 120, 119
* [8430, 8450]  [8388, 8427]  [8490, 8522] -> 0.3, 118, 119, 118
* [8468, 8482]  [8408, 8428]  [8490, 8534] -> -0.3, 119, 118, 118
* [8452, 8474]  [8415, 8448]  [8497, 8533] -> -0.1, 119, 117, 118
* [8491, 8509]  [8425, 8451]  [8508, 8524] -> -0.5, 118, 116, 117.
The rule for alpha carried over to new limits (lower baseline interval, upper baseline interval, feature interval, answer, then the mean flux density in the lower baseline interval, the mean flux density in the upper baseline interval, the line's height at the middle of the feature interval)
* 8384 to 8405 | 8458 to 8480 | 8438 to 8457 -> -0.01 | 119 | 118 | 118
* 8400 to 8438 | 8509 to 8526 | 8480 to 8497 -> -0.03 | 119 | 116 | 117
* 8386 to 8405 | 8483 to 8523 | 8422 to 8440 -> -0.01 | 118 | 119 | 118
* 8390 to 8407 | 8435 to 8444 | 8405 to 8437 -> -0.02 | 117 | 116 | 117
